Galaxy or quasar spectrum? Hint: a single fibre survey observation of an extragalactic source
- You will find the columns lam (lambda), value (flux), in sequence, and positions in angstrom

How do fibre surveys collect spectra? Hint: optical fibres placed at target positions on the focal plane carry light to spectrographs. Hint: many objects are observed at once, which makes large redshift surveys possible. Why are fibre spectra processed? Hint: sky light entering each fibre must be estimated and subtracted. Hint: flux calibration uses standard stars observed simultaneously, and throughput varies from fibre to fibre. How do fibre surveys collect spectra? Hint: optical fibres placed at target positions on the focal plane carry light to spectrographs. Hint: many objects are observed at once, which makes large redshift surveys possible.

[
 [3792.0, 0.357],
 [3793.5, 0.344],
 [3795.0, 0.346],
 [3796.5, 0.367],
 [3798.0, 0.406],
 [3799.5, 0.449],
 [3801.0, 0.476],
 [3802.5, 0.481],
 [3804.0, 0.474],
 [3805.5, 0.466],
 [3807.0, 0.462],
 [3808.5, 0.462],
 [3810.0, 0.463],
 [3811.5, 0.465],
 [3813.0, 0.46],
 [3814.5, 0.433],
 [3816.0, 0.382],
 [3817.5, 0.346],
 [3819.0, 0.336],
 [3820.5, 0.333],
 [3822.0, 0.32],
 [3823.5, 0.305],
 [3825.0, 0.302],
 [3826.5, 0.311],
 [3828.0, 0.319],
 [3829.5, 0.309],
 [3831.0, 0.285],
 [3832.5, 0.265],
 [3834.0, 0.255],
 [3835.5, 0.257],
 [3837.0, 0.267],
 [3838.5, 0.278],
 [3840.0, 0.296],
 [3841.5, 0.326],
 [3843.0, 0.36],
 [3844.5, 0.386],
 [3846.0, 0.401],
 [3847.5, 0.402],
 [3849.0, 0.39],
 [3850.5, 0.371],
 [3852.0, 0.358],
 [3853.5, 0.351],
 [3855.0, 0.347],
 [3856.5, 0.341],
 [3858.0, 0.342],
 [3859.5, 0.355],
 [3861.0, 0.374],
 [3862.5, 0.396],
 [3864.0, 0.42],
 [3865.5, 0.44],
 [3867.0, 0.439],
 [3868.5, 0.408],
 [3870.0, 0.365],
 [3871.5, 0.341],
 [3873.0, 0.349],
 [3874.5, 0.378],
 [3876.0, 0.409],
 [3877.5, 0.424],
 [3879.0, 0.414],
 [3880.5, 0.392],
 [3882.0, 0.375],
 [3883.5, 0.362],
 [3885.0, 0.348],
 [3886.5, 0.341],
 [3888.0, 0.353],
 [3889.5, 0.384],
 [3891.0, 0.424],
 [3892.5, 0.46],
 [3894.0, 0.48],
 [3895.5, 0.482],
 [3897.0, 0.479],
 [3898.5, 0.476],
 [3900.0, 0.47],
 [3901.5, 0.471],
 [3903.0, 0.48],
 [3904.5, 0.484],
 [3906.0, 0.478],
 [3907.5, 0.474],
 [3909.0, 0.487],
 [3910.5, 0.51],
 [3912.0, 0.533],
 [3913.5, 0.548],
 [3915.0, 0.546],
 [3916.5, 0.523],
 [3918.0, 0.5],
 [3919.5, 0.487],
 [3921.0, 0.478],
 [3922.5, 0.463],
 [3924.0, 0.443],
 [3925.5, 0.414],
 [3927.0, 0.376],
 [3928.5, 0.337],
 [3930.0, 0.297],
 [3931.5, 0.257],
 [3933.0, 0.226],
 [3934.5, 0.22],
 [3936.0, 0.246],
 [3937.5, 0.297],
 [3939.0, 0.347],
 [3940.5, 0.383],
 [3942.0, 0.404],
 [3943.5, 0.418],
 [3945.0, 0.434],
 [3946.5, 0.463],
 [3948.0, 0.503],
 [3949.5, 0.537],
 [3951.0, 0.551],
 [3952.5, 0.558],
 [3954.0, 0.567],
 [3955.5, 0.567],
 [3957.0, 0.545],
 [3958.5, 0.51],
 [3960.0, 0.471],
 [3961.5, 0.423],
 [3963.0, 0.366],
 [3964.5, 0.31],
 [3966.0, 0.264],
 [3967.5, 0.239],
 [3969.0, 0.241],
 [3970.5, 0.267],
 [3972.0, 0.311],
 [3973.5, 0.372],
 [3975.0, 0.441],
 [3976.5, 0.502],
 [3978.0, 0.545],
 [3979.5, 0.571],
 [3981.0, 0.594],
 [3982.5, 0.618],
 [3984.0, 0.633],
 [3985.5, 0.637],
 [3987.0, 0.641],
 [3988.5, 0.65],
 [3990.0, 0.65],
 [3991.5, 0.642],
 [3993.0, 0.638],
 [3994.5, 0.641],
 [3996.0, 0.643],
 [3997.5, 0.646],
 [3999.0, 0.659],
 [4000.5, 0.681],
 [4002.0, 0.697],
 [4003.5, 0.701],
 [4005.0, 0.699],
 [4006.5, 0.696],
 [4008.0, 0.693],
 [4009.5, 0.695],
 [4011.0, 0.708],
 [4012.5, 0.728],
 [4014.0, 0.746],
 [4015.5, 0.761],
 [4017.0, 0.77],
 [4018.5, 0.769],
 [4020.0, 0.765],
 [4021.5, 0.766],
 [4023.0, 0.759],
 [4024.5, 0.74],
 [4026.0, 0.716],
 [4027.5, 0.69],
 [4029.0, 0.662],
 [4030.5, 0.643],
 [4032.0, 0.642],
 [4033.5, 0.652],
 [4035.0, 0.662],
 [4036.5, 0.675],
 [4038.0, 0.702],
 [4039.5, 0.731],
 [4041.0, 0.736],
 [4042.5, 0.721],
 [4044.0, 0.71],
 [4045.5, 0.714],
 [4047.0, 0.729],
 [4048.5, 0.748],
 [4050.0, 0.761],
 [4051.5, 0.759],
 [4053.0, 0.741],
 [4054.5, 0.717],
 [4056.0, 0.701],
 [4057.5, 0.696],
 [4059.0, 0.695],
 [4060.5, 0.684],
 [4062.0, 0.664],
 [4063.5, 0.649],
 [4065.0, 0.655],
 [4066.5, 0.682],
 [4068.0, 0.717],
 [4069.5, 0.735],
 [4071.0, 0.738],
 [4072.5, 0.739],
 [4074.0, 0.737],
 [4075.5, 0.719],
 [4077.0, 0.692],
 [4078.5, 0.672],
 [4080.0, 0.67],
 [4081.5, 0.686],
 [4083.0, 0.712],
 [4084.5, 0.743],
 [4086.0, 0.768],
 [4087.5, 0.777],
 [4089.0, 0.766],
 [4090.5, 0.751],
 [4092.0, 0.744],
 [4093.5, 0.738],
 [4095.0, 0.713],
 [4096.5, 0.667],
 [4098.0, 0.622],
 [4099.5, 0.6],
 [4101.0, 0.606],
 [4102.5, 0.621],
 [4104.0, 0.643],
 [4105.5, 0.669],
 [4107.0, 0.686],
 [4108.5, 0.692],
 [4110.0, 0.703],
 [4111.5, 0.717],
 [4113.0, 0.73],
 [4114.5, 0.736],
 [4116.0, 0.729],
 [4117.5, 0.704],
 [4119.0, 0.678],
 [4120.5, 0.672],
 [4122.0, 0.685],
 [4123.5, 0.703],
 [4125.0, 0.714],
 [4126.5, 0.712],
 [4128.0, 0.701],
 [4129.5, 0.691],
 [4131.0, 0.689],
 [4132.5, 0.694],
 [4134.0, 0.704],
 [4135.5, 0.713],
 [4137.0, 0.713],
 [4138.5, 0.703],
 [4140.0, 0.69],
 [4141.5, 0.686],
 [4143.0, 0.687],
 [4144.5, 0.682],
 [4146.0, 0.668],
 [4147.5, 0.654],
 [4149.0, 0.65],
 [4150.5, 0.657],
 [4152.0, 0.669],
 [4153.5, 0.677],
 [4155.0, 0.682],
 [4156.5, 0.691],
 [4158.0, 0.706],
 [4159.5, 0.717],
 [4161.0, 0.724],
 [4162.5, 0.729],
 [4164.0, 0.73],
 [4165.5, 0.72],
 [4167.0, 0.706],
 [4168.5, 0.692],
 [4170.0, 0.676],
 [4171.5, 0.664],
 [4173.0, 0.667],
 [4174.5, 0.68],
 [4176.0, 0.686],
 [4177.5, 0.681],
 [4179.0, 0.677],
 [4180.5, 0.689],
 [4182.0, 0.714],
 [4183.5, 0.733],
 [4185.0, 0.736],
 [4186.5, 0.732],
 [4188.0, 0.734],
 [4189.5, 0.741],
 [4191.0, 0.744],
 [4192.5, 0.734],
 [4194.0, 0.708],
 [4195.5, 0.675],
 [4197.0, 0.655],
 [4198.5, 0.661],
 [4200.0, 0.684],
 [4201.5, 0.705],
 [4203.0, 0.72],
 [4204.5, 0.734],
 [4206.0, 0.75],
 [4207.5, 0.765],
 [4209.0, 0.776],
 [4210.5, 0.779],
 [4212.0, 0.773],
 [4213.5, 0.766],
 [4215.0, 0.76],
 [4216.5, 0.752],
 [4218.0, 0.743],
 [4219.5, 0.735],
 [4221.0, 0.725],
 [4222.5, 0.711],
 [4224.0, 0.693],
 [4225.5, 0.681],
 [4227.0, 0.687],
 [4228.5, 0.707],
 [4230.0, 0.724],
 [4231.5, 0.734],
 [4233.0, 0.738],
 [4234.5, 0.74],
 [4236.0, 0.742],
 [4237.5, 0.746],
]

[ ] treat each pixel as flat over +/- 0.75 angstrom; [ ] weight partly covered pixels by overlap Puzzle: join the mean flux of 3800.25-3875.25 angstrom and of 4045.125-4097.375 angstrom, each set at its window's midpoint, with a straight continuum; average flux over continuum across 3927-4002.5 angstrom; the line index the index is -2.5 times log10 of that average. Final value 0.19 mag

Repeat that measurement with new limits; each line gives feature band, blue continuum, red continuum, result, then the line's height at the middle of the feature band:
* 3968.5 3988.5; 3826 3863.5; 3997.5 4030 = 0.270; 0.637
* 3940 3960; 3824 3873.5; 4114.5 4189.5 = -0.074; 0.463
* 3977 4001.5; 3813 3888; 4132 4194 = -0.235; 0.507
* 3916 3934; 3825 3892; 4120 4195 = 0.093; 0.433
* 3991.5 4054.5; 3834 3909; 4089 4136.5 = -0.214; 0.58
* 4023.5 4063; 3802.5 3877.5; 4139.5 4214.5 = -0.227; 0.571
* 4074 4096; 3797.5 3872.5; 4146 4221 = -0.179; 0.615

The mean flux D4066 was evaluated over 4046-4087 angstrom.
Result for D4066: 0.712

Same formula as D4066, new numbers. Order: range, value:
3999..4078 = 0.711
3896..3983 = 0.436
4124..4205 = 0.698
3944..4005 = 0.525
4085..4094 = 0.757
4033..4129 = 0.703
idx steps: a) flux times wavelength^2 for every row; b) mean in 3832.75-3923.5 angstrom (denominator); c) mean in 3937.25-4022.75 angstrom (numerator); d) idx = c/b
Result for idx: 1.4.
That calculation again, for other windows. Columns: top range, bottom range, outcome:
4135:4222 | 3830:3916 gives 2.07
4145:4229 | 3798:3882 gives 2.26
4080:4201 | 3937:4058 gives 1.24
